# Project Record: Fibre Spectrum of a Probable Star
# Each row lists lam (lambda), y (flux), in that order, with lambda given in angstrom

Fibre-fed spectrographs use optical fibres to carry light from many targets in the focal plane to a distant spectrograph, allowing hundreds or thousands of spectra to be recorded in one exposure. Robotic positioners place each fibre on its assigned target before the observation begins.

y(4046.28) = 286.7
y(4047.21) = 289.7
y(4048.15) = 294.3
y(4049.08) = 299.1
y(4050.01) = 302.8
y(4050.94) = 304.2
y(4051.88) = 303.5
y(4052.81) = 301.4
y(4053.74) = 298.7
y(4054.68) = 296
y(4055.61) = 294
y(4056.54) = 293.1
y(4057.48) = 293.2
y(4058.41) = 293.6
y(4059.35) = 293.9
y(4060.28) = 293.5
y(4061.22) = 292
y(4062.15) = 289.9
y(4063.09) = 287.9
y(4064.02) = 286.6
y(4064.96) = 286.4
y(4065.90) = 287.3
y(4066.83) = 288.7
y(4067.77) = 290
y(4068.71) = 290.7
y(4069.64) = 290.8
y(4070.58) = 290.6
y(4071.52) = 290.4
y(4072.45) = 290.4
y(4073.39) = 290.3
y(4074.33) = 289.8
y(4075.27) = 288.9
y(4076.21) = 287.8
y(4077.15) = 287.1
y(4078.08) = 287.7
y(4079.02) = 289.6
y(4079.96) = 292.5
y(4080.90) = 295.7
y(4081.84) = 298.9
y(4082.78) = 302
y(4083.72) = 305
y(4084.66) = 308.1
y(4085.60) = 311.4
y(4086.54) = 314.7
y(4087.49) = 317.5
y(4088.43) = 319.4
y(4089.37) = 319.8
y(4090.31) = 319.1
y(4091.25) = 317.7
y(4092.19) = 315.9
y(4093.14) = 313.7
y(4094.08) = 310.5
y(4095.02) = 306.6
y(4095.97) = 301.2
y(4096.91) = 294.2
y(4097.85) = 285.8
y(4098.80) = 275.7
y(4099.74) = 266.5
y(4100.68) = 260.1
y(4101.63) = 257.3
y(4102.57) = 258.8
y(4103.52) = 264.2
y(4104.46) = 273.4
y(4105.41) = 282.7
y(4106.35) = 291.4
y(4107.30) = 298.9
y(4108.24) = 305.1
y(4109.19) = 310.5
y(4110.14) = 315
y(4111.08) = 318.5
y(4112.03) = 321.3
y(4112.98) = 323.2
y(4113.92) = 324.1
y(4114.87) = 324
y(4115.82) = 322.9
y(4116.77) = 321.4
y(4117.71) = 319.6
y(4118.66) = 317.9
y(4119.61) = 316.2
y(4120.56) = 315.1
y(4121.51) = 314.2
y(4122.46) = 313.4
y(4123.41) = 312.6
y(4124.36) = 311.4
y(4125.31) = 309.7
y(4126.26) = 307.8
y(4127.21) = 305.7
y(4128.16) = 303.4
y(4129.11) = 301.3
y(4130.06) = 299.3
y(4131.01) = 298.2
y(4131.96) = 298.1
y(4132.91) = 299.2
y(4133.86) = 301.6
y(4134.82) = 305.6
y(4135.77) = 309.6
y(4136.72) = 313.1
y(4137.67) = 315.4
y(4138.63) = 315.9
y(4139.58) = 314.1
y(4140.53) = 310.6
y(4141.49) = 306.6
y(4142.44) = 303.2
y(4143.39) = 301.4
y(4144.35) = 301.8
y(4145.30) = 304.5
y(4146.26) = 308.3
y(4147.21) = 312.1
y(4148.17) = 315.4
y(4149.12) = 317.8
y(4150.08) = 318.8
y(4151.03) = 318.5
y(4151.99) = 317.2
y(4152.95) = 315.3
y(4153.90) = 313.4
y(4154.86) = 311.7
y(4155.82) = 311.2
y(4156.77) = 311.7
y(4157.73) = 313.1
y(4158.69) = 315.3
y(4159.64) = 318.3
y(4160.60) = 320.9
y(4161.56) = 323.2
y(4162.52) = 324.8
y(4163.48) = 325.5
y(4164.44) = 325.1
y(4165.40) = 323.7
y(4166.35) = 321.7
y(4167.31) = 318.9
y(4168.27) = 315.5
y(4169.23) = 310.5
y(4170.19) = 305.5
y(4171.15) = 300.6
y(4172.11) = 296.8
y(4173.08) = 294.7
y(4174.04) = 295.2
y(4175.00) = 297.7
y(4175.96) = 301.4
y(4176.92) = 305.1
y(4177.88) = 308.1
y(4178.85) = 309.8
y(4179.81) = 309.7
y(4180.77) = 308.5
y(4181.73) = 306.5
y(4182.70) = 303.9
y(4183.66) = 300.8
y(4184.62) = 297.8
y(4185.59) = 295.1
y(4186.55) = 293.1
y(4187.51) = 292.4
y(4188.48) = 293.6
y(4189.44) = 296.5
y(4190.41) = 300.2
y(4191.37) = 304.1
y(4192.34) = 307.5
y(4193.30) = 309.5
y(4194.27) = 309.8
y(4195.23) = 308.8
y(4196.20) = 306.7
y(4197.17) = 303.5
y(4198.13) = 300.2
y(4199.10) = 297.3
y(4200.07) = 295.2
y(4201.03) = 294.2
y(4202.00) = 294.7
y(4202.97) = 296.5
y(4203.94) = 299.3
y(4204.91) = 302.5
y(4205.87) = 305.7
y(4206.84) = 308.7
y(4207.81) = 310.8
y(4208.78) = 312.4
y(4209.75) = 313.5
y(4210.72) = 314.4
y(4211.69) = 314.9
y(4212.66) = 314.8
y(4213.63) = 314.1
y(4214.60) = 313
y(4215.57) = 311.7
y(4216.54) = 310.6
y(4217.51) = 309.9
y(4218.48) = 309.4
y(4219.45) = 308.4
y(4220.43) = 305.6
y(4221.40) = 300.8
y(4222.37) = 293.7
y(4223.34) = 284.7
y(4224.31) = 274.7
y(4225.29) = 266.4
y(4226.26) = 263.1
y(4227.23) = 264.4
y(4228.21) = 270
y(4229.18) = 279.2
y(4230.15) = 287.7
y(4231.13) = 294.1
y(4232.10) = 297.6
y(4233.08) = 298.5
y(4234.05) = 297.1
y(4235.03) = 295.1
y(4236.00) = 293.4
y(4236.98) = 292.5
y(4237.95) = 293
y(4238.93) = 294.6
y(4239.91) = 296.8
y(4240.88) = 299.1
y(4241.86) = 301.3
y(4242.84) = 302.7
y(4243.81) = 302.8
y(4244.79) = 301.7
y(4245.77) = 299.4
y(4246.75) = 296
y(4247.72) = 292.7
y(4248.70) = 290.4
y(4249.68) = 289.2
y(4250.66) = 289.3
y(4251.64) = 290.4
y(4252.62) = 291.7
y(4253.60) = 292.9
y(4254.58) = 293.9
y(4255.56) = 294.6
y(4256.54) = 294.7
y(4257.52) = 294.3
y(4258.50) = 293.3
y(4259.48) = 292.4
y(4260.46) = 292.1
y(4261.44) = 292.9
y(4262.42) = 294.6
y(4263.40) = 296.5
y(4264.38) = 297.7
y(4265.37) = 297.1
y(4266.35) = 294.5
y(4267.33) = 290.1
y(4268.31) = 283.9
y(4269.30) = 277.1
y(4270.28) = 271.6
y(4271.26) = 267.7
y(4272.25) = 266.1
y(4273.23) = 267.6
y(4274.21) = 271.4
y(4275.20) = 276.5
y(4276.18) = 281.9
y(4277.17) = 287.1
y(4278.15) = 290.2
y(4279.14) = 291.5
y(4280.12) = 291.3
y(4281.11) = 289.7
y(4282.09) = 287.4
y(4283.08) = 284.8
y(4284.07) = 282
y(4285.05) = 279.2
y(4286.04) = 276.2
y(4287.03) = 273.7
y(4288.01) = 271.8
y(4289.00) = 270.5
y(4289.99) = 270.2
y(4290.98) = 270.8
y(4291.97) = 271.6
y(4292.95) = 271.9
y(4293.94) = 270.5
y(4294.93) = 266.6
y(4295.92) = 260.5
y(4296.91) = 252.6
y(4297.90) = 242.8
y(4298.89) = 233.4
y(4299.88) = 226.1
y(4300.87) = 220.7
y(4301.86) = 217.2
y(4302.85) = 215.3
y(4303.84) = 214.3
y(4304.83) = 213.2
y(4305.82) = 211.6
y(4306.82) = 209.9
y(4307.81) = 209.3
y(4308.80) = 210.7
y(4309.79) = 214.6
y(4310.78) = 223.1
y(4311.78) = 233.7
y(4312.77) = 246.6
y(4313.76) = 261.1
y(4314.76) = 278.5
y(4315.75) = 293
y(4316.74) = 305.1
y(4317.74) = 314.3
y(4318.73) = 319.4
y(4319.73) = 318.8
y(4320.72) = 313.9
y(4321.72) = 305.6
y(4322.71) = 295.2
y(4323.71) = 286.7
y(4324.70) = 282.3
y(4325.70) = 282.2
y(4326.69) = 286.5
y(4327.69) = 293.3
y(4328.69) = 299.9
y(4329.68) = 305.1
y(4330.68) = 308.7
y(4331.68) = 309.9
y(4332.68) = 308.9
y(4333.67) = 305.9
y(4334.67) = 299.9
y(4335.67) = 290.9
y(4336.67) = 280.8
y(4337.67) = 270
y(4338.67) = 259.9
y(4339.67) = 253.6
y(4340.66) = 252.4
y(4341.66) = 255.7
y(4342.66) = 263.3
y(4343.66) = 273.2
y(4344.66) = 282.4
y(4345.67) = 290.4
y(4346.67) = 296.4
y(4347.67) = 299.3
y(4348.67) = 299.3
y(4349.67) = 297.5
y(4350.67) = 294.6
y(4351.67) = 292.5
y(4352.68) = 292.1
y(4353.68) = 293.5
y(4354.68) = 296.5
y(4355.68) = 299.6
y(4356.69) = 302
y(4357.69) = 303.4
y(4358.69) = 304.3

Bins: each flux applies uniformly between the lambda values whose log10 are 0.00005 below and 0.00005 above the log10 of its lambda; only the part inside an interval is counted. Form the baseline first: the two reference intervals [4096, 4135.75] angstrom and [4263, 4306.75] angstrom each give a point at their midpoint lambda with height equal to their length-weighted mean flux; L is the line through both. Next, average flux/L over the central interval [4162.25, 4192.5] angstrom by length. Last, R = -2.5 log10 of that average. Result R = -0.063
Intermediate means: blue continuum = 301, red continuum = 266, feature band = 306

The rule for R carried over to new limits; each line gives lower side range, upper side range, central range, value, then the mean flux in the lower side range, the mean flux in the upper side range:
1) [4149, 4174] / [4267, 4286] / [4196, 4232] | 0.002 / 315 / 281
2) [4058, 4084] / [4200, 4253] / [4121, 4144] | -0.049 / 291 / 297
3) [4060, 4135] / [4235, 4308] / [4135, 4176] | -0.072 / 300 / 276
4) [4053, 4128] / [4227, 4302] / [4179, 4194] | -0.043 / 299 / 282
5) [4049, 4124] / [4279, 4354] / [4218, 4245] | -0.036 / 299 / 272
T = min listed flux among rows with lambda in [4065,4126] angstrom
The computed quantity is 257.3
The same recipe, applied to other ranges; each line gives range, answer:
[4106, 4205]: 291.4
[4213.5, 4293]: 263.1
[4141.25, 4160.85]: 301.4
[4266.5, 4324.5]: 209.3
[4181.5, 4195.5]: 292.4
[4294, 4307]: 209.9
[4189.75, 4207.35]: 294.2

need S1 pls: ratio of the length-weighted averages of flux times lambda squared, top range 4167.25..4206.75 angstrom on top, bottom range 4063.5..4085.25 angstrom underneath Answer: 1.1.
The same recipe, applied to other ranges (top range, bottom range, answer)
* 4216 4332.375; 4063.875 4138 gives 1.01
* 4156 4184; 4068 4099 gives 1.08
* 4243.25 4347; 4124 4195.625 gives 0.96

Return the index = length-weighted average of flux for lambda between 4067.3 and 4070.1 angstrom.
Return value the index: 291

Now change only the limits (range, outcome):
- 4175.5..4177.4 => 304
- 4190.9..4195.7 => 308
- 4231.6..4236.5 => 296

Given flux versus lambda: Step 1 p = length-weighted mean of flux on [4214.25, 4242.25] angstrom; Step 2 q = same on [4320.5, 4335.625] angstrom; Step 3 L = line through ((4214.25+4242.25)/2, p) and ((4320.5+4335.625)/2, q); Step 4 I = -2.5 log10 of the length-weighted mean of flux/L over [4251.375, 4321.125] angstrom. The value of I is 0.10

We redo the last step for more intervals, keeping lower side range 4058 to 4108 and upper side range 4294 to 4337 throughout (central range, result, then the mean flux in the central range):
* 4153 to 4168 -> -0.123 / 319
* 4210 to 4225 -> -0.101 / 305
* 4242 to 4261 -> -0.078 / 295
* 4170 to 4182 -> -0.075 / 303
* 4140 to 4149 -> -0.078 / 308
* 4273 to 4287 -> -0.046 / 283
